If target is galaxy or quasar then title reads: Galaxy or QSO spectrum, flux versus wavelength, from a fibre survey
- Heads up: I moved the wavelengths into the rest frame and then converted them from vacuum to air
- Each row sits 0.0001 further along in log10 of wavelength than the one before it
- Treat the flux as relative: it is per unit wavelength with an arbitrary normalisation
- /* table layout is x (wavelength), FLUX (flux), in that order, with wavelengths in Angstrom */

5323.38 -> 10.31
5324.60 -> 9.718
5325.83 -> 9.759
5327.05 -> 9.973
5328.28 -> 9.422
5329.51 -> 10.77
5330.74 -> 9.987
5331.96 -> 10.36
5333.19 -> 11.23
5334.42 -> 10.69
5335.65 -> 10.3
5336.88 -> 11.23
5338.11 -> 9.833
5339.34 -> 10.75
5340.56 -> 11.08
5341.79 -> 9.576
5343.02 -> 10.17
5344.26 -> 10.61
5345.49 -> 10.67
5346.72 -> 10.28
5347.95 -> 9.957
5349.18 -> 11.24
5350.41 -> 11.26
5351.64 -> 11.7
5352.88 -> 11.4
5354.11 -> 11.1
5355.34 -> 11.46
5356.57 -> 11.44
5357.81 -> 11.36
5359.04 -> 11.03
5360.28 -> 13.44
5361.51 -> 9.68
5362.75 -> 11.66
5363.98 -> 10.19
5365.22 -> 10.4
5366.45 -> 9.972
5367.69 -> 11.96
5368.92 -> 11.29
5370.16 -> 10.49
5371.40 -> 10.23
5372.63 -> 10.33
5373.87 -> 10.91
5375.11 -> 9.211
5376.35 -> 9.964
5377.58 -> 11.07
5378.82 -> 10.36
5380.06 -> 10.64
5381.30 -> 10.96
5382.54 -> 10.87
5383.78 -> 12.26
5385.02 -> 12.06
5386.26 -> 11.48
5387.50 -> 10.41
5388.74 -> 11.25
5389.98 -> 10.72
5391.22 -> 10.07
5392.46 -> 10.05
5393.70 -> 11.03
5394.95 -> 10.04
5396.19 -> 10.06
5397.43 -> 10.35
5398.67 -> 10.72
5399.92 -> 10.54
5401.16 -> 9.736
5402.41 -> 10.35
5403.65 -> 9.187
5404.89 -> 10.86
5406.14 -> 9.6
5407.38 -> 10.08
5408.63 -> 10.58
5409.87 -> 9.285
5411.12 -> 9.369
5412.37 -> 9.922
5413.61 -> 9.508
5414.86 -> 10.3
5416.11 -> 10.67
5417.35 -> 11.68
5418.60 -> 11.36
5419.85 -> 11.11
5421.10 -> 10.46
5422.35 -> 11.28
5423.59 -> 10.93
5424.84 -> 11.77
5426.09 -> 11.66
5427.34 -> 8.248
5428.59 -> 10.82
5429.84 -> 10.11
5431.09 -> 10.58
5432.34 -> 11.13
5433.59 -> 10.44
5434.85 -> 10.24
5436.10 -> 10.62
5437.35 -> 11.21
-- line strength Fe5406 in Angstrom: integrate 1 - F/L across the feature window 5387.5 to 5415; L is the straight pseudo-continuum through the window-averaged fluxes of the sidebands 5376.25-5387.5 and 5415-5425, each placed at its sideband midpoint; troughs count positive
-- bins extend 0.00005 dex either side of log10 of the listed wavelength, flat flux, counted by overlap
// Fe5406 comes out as 2.29 Angstrom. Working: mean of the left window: 11.1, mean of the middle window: 10.2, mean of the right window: 11.1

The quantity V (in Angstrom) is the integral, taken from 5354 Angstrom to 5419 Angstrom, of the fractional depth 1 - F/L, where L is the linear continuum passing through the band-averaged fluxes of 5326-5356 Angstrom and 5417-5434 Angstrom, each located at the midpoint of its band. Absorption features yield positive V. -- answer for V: 0.60 Angstrom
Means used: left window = 10.6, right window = 10.8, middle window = 10.6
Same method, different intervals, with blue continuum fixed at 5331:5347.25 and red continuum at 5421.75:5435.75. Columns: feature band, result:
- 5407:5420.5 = 0.3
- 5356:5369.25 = -0.7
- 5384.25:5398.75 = -0.1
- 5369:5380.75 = 0.2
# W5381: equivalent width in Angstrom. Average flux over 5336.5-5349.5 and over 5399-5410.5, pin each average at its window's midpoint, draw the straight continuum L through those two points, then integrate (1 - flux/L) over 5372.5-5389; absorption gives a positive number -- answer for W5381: -1.0 Angstrom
